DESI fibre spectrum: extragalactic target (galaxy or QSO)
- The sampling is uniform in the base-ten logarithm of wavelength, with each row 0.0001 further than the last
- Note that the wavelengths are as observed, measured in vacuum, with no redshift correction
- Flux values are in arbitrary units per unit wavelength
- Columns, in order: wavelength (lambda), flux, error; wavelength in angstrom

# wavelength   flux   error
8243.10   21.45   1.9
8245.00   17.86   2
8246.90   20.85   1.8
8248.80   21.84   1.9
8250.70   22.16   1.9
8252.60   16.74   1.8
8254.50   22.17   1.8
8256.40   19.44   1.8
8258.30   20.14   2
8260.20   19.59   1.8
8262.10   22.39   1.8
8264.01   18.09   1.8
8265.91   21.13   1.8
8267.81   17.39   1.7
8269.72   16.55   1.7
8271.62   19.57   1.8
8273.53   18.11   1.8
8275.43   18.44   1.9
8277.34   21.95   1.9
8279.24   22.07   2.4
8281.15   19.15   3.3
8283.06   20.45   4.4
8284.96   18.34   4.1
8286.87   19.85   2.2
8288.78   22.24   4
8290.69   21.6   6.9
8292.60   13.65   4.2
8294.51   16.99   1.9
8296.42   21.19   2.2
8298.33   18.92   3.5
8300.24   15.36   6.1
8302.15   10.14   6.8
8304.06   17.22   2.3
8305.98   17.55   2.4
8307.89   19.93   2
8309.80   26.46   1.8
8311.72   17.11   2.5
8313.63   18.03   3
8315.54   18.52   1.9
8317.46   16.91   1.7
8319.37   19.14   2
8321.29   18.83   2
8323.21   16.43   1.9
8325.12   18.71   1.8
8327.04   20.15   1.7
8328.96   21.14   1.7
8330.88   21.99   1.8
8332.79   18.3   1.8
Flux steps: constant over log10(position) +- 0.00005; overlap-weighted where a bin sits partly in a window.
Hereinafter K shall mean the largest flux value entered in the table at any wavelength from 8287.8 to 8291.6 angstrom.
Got 22.24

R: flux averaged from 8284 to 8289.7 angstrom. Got 20.1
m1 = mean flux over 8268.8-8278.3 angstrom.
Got 18.9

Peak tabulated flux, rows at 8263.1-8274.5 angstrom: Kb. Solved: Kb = 21.13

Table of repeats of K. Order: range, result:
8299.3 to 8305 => 17.22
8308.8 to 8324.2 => 26.46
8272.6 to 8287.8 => 22.07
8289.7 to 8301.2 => 21.6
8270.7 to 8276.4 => 19.57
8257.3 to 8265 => 22.39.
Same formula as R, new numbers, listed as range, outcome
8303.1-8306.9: 17.3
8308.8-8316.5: 20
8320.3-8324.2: 17.6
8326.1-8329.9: 20.6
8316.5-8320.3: 18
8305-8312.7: 20.2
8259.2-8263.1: 20.9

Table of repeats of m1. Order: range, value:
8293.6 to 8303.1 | 16.5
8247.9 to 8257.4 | 20.5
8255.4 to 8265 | 20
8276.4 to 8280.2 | 22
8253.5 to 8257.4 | 20.8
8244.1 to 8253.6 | 19.9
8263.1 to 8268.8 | 18.9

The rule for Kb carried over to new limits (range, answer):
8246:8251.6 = 22.16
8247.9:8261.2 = 22.17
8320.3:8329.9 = 21.14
